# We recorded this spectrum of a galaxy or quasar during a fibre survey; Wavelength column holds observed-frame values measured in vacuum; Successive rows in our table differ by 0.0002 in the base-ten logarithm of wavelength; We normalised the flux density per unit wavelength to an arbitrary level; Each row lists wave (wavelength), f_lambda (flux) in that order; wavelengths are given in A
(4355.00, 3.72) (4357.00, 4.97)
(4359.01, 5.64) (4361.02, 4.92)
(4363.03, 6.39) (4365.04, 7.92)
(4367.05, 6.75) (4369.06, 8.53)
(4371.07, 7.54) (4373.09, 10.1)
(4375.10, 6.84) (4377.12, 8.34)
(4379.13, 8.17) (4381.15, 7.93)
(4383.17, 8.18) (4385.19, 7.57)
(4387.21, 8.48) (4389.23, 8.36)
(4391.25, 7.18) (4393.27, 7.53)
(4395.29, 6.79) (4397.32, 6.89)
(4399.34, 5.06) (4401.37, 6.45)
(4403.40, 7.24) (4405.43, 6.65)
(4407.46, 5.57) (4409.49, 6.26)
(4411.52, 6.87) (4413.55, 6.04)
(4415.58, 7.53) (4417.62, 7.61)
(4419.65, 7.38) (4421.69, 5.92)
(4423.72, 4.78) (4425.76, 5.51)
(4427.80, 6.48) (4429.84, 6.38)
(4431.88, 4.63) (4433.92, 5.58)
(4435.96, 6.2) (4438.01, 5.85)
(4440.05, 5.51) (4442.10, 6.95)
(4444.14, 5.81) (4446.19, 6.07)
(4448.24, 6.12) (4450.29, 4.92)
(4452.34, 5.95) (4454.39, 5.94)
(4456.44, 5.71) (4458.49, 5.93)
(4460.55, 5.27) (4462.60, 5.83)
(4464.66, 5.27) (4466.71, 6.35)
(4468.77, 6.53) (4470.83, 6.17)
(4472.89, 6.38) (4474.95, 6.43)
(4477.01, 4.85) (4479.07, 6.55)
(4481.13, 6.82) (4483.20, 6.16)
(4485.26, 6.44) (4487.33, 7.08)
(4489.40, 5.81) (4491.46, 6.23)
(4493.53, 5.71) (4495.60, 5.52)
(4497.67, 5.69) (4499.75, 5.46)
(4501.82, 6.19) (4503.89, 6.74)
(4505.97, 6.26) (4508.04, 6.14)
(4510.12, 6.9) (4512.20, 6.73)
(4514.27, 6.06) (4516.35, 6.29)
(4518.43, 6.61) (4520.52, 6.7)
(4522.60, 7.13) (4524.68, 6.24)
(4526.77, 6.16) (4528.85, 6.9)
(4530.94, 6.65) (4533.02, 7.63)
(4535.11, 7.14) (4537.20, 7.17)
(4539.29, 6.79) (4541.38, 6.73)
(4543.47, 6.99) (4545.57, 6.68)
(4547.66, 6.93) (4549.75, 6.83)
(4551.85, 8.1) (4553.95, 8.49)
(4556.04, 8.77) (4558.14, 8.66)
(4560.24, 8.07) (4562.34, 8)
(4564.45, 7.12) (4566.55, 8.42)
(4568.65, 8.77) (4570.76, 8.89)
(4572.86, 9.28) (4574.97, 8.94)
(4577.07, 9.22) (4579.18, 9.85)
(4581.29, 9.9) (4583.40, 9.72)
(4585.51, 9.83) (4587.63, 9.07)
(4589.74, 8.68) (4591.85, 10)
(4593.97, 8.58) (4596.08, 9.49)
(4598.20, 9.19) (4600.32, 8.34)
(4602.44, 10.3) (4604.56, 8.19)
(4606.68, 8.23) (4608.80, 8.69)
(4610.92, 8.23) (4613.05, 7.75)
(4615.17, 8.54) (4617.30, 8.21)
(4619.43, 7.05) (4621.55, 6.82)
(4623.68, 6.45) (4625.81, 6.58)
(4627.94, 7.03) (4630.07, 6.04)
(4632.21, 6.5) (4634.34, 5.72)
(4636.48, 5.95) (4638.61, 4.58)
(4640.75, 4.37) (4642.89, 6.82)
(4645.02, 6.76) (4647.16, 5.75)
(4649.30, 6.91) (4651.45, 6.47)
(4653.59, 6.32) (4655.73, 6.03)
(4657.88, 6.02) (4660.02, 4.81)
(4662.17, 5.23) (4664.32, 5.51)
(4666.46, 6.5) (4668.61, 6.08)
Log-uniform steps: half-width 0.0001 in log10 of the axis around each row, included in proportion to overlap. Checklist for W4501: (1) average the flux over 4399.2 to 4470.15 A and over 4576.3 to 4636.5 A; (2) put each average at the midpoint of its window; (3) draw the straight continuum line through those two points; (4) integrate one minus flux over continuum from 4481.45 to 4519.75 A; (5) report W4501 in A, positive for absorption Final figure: 3.7 A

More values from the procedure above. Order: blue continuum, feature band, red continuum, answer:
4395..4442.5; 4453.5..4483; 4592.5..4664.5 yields 1.9 A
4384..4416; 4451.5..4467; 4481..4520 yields 1.8 A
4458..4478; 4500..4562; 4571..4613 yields 4.6 A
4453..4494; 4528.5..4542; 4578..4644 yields -0.2 A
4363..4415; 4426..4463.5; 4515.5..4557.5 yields 7.2 A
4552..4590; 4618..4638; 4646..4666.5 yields 1.3 A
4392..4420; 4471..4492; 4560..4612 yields 3.7 A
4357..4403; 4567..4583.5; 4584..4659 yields -4.2 A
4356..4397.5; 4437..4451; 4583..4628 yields 3.2 A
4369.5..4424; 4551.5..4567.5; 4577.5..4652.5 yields -1.3 A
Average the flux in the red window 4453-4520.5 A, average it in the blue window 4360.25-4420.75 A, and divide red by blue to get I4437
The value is 0.8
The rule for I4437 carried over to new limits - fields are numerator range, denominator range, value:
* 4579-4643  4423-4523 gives 1.30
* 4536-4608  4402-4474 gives 1.39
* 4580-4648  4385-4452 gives 1.21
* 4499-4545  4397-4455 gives 1.08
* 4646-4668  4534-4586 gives 0.73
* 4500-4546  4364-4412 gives 0.90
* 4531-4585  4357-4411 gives 1.13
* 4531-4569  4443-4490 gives 1.26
